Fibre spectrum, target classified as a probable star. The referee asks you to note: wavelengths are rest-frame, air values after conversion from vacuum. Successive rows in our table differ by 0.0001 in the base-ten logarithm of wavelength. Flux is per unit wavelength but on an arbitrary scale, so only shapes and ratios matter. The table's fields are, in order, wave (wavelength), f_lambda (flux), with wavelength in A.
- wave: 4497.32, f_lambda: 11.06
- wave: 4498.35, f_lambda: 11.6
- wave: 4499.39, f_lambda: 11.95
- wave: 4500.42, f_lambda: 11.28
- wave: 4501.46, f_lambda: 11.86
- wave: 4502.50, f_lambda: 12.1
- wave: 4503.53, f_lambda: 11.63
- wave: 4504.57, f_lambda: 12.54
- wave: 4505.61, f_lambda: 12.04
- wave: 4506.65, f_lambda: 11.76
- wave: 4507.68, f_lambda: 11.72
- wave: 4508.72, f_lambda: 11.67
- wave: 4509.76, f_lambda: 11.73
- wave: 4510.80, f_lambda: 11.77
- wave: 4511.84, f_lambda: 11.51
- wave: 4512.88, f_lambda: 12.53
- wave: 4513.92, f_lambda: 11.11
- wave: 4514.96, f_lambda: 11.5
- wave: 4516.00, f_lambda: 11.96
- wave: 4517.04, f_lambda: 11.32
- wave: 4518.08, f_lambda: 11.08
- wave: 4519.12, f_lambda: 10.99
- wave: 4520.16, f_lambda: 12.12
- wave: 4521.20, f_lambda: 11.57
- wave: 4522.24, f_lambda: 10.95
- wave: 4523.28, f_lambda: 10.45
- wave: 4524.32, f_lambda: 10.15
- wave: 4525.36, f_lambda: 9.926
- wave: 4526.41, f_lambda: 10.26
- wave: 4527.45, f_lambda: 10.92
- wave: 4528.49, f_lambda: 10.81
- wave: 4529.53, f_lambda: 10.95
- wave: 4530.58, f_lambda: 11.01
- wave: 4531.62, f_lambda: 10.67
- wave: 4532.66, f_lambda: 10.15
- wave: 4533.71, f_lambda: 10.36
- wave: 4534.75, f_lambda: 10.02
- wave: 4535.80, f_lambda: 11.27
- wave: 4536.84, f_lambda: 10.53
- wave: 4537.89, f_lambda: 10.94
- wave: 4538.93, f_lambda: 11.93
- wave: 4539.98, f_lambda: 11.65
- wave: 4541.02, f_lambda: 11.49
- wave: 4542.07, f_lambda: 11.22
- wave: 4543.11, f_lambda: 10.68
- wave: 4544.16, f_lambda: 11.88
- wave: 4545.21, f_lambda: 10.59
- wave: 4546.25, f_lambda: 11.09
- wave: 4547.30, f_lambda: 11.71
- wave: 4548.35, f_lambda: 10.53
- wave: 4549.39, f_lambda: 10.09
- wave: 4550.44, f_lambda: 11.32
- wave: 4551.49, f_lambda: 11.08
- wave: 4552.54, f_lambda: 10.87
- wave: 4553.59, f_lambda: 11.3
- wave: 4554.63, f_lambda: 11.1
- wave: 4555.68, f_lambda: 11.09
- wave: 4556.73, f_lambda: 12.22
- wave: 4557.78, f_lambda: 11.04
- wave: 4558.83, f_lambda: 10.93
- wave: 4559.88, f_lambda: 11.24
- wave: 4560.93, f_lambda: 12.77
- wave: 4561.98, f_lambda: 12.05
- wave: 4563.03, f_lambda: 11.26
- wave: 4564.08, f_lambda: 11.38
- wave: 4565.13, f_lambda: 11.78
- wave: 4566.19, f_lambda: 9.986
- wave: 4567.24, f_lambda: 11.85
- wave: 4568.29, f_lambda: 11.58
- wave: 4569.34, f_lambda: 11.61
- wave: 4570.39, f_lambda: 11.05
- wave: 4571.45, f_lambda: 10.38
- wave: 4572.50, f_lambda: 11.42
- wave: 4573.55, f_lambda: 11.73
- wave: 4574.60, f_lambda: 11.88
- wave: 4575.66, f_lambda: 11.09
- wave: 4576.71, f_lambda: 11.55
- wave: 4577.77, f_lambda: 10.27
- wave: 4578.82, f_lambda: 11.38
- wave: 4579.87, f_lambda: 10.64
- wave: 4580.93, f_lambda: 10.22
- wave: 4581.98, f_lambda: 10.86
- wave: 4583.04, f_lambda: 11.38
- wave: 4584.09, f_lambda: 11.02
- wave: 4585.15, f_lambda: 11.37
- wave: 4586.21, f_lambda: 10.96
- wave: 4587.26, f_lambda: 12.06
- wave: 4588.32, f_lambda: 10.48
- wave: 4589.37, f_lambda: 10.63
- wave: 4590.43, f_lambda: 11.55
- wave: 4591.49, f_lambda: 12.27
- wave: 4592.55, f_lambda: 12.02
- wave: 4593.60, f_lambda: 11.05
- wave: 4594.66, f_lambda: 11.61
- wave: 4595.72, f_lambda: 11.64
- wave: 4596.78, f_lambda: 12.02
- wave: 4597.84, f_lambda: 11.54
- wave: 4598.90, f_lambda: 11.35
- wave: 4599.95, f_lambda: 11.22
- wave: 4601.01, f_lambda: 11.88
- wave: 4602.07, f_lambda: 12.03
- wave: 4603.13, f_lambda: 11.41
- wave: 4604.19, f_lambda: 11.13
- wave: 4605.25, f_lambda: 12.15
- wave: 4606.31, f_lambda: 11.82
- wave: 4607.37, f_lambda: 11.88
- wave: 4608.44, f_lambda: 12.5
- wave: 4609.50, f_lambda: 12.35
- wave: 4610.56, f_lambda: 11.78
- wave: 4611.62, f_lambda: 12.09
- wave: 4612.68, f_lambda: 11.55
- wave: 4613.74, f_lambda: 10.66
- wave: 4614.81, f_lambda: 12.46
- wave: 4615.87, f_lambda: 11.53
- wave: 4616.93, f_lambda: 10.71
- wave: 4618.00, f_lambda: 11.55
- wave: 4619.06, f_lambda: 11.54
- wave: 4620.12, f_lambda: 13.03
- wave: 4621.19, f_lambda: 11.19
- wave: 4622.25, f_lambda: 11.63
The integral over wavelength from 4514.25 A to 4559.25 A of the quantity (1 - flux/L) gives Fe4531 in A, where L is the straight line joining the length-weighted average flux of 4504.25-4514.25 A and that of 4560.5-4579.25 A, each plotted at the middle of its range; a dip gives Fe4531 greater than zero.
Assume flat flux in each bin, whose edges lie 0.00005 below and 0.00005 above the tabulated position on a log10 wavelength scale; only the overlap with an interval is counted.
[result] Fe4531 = 2.4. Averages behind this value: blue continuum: 11.8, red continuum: 11.4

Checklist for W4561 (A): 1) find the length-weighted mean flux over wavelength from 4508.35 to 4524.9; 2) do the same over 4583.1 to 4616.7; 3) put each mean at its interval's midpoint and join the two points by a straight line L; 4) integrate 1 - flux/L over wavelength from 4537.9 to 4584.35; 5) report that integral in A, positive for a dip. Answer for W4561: 1.1 A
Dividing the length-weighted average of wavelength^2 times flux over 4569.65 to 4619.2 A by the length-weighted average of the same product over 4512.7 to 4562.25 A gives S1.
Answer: 1.06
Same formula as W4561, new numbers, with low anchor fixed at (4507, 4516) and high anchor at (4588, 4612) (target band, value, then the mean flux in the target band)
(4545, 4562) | 0.7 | 11.2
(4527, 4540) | 1.0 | 10.8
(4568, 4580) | 0.5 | 11.2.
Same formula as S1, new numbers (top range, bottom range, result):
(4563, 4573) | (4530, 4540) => 1.05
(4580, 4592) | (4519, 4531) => 1.06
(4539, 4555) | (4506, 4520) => 0.97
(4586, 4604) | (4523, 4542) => 1.10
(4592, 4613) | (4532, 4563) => 1.08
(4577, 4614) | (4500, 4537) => 1.06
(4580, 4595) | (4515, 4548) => 1.05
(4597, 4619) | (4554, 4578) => 1.05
